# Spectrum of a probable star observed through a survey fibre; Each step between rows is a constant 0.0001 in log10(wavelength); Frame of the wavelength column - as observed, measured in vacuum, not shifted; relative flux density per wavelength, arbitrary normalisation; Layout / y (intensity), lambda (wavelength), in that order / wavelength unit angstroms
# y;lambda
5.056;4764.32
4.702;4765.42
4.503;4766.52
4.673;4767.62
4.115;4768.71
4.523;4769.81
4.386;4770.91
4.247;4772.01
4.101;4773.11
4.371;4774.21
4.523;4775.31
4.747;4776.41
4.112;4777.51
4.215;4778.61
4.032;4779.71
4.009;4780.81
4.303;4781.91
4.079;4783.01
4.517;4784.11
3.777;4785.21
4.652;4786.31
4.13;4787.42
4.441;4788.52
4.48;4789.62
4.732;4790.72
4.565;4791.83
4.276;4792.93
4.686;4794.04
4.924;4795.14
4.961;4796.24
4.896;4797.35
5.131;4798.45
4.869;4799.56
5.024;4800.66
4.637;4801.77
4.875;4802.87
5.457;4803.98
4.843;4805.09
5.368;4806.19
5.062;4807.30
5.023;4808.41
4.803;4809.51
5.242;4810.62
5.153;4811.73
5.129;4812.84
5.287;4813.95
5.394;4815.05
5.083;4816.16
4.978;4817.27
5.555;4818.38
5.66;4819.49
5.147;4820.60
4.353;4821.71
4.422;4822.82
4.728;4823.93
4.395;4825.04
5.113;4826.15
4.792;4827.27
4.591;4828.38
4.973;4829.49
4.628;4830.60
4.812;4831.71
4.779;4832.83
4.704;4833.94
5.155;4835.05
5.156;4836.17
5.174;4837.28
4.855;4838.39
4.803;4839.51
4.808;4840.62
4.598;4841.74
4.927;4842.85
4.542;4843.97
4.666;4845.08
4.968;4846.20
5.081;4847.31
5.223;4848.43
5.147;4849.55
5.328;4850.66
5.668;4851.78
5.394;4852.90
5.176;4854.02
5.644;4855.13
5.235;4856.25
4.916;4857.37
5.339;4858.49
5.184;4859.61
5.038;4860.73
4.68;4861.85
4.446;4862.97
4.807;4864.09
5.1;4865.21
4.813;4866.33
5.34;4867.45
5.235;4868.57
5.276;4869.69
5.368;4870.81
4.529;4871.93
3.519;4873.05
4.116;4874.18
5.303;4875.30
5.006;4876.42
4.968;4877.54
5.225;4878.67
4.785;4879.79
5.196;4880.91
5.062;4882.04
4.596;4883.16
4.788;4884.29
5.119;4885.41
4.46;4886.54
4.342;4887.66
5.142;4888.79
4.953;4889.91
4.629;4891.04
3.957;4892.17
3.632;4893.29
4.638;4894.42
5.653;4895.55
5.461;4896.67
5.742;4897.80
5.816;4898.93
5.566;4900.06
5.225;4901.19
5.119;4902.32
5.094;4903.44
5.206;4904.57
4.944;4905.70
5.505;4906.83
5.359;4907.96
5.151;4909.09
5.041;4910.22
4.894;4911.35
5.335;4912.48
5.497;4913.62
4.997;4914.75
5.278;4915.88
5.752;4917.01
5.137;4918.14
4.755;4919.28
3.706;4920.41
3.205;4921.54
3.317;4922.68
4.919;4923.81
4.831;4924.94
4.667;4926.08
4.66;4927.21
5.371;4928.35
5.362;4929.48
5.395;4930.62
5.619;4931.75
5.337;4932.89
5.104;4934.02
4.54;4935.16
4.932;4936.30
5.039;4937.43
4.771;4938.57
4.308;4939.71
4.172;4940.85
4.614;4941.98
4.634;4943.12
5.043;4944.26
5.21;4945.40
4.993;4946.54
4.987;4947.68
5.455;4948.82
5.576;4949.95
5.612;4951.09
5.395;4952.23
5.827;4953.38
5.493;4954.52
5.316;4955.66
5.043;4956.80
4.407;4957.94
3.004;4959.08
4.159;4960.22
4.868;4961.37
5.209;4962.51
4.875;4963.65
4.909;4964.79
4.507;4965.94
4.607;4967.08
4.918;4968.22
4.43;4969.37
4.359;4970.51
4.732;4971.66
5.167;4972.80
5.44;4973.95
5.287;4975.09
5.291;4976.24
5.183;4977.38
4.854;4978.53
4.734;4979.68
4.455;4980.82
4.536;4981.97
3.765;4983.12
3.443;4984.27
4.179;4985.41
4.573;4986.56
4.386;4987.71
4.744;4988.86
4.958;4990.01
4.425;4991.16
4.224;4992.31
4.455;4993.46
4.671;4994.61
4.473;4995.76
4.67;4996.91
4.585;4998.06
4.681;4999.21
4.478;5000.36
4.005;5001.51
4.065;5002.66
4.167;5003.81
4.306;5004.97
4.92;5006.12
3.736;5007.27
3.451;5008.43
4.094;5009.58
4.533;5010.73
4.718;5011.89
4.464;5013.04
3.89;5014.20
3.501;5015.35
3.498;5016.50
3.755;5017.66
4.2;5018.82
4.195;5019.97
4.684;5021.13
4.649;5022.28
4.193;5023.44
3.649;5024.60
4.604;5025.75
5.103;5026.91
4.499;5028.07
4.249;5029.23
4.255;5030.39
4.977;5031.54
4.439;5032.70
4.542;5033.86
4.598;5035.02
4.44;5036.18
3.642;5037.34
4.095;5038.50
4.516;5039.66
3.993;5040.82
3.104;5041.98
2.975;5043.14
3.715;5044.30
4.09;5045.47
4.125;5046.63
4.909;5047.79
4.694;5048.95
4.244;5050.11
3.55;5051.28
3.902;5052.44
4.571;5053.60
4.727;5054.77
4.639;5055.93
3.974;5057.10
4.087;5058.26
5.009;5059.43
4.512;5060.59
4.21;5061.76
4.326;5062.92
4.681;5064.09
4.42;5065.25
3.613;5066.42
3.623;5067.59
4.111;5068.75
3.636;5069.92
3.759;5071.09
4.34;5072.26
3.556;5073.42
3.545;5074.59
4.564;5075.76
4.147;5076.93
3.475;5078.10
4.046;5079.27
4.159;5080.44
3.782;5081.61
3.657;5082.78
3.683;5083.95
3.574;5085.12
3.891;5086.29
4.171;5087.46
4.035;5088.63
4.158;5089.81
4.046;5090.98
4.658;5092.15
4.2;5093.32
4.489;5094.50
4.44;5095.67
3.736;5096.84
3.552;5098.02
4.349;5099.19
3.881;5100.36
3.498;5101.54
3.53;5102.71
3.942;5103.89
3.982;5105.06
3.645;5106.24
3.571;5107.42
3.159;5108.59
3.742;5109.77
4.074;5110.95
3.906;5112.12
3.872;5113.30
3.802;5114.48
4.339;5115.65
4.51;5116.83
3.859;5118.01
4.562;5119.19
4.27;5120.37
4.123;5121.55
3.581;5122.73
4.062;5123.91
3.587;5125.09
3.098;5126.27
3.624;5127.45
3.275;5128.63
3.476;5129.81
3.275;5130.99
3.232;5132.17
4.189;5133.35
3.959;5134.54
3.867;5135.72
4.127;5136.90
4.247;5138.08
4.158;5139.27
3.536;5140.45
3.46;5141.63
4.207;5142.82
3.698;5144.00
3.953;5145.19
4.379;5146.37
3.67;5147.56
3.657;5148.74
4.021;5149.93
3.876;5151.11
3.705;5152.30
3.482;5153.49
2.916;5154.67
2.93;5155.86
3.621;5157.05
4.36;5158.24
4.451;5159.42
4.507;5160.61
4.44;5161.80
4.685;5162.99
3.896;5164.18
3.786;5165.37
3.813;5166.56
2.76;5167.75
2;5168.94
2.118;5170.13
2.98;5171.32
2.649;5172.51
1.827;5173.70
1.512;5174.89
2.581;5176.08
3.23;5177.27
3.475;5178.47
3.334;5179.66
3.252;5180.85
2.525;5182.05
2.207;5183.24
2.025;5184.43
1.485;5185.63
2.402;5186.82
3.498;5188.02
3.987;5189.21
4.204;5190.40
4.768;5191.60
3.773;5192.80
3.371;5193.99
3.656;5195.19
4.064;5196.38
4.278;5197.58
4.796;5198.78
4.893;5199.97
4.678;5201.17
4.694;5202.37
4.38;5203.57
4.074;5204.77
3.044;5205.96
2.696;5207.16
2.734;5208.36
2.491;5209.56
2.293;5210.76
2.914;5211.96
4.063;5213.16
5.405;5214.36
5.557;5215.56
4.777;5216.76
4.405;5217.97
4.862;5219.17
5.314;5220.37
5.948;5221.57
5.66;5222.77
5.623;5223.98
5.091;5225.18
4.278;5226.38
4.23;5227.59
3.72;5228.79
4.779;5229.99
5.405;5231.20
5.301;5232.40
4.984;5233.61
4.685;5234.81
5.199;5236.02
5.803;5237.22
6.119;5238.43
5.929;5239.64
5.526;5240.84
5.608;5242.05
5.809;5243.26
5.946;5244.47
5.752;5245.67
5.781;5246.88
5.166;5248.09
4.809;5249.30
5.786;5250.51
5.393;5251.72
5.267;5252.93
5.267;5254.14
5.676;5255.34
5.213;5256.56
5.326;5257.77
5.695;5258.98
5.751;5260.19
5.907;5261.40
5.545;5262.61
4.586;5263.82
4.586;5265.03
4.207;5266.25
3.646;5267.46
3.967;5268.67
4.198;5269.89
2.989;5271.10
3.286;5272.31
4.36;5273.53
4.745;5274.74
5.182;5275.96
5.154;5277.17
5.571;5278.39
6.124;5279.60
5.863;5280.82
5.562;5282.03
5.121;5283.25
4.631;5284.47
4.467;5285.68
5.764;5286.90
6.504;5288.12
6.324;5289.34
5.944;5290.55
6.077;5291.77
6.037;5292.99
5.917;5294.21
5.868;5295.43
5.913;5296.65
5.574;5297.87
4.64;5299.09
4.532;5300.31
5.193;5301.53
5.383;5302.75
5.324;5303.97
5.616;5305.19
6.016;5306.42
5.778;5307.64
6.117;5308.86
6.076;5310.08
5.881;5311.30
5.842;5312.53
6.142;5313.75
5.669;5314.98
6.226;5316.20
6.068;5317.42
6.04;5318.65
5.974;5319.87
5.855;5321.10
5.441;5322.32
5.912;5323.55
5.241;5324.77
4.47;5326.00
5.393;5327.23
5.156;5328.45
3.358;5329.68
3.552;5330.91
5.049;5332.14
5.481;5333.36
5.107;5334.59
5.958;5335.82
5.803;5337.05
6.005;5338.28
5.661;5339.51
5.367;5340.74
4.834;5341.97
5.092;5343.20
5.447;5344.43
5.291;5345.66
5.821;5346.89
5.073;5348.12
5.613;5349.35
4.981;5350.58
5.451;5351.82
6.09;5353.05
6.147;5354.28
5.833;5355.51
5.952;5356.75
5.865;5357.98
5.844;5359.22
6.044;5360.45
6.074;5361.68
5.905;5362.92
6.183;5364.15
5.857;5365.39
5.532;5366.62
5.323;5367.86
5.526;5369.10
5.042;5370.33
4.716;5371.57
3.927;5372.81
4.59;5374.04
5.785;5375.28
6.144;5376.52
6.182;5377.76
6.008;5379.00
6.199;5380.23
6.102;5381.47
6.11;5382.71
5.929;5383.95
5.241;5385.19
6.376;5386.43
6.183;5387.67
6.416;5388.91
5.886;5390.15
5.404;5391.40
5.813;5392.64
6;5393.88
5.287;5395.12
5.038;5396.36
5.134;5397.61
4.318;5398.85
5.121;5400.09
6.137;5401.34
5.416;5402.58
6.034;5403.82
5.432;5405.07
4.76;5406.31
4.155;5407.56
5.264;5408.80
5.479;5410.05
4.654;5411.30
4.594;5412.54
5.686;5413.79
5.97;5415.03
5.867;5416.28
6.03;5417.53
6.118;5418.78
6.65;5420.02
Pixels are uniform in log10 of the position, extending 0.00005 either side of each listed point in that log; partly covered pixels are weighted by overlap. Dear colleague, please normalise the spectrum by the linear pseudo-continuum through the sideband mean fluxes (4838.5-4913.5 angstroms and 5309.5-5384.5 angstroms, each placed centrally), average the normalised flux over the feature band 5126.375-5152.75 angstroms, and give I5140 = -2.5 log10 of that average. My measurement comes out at 0.37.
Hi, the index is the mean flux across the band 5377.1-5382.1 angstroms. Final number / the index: 6.13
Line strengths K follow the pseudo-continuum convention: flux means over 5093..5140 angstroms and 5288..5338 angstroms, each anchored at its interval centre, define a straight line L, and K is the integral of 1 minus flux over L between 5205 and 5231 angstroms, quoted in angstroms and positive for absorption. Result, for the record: 2.5 angstroms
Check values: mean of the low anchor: 3.87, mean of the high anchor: 5.56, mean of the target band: 4.3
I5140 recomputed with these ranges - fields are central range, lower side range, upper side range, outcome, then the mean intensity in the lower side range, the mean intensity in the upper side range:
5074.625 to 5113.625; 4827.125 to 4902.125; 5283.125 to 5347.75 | 0.31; 4.95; 5.51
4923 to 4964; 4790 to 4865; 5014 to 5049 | -0.10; 4.97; 4.18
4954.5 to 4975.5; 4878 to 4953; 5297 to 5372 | 0.06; 4.97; 5.52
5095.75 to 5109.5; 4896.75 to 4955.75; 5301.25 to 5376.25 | 0.37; 5.05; 5.51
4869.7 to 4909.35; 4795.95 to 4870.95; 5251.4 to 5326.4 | 0.02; 5.01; 5.37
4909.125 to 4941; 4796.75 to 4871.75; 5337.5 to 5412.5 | 0.05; 5.01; 5.54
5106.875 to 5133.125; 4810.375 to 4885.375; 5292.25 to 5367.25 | 0.37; 4.97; 5.57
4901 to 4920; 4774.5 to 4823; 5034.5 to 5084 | -0.16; 4.76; 4.08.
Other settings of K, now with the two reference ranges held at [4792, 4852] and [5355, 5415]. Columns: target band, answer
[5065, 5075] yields 2.7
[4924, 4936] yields 0.0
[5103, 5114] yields 3.1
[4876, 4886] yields 0.1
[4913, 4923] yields 0.8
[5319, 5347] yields 1.2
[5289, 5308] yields -0.6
